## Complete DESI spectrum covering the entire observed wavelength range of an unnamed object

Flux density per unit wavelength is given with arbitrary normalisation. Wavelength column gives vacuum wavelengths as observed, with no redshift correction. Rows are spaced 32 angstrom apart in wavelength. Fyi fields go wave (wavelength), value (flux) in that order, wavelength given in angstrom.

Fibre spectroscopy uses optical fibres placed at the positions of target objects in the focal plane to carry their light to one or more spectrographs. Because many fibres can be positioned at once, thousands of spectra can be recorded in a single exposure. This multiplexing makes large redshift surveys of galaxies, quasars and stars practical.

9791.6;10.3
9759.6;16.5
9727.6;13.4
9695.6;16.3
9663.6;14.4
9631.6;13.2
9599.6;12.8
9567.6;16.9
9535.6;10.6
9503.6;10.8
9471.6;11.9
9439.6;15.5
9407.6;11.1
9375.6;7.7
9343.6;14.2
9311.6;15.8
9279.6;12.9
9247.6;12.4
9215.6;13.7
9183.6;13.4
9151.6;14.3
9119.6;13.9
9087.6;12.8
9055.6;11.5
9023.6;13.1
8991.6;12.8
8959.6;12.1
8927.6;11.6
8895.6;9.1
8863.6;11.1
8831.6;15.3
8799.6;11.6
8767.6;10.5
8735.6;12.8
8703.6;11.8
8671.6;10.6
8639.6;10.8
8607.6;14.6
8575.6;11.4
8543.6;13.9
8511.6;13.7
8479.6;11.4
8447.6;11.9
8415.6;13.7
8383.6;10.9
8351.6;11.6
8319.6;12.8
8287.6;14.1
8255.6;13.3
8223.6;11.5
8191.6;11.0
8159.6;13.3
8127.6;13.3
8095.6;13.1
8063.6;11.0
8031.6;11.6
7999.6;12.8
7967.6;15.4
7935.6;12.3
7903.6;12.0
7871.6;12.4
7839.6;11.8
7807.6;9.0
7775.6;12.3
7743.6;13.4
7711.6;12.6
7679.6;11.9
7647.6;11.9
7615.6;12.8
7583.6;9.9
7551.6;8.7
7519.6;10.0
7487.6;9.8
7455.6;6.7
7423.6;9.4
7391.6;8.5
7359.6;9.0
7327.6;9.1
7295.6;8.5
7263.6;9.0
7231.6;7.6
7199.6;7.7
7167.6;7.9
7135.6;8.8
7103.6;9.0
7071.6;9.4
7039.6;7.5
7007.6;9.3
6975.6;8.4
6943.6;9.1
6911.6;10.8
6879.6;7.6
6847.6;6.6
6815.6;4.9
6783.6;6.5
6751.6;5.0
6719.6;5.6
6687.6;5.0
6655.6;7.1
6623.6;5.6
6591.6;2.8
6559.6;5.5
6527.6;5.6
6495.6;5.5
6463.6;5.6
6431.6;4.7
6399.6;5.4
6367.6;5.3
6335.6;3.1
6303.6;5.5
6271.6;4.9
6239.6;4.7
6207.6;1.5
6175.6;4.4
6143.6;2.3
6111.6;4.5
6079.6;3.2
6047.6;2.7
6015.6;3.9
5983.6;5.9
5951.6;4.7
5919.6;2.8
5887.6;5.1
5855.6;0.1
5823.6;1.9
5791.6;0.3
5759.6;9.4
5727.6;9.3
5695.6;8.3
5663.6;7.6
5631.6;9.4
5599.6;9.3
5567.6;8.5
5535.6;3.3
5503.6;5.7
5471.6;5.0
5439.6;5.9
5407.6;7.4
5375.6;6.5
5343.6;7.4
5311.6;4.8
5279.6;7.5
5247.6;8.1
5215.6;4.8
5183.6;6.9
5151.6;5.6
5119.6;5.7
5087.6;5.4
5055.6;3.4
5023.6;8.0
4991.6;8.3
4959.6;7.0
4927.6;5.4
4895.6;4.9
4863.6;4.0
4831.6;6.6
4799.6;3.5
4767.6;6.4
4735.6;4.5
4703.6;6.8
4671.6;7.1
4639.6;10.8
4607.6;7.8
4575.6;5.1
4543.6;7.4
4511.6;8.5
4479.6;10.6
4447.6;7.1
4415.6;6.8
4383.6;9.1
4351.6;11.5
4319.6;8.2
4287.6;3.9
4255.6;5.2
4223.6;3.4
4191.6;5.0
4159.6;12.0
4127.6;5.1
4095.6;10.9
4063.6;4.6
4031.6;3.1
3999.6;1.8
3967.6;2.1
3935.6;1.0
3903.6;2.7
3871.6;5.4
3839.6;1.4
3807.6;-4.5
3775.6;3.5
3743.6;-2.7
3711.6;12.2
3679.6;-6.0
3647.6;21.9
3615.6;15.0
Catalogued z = 0.718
